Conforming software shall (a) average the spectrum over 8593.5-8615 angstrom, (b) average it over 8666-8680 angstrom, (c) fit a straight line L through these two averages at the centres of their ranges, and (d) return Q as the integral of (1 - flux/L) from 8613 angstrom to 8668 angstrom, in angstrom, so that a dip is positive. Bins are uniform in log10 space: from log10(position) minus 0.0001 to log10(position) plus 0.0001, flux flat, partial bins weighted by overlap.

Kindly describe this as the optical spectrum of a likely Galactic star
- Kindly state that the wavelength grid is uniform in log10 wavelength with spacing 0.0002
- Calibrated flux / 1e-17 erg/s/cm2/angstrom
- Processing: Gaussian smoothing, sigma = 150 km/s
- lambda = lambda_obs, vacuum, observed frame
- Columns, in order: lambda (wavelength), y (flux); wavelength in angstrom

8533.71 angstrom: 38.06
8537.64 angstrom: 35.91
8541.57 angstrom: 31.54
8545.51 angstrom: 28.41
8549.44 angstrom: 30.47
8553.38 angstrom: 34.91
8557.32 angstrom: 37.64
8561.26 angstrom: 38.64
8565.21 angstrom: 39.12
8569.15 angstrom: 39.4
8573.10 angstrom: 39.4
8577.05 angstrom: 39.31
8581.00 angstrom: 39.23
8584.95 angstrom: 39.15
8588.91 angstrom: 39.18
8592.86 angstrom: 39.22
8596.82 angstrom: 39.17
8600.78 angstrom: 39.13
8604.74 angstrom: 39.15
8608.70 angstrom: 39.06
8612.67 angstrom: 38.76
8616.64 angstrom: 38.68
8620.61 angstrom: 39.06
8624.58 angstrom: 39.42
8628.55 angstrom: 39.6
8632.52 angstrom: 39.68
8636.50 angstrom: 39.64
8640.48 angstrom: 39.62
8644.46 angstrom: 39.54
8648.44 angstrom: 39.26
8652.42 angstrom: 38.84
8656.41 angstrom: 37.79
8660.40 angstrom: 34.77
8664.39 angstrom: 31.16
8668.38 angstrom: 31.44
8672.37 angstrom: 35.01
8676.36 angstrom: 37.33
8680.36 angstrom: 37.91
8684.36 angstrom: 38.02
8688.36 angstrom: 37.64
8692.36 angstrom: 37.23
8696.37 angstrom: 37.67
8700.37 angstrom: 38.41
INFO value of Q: -1.7 angstrom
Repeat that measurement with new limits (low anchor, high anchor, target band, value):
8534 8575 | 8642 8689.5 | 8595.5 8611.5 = -1.36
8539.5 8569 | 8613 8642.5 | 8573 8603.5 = -1.96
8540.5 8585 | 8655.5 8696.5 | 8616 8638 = -1.99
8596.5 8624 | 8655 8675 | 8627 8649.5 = -1.92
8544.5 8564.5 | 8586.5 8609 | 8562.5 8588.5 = -1.72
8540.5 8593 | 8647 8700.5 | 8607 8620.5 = -0.79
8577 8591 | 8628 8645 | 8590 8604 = 0.05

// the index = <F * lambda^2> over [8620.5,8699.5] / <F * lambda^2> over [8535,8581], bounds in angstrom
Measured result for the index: 1.1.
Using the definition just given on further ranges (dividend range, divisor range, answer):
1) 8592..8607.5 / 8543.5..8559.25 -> 1.21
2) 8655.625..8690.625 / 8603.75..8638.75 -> 0.92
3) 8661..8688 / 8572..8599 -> 0.92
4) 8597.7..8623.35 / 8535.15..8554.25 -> 1.23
